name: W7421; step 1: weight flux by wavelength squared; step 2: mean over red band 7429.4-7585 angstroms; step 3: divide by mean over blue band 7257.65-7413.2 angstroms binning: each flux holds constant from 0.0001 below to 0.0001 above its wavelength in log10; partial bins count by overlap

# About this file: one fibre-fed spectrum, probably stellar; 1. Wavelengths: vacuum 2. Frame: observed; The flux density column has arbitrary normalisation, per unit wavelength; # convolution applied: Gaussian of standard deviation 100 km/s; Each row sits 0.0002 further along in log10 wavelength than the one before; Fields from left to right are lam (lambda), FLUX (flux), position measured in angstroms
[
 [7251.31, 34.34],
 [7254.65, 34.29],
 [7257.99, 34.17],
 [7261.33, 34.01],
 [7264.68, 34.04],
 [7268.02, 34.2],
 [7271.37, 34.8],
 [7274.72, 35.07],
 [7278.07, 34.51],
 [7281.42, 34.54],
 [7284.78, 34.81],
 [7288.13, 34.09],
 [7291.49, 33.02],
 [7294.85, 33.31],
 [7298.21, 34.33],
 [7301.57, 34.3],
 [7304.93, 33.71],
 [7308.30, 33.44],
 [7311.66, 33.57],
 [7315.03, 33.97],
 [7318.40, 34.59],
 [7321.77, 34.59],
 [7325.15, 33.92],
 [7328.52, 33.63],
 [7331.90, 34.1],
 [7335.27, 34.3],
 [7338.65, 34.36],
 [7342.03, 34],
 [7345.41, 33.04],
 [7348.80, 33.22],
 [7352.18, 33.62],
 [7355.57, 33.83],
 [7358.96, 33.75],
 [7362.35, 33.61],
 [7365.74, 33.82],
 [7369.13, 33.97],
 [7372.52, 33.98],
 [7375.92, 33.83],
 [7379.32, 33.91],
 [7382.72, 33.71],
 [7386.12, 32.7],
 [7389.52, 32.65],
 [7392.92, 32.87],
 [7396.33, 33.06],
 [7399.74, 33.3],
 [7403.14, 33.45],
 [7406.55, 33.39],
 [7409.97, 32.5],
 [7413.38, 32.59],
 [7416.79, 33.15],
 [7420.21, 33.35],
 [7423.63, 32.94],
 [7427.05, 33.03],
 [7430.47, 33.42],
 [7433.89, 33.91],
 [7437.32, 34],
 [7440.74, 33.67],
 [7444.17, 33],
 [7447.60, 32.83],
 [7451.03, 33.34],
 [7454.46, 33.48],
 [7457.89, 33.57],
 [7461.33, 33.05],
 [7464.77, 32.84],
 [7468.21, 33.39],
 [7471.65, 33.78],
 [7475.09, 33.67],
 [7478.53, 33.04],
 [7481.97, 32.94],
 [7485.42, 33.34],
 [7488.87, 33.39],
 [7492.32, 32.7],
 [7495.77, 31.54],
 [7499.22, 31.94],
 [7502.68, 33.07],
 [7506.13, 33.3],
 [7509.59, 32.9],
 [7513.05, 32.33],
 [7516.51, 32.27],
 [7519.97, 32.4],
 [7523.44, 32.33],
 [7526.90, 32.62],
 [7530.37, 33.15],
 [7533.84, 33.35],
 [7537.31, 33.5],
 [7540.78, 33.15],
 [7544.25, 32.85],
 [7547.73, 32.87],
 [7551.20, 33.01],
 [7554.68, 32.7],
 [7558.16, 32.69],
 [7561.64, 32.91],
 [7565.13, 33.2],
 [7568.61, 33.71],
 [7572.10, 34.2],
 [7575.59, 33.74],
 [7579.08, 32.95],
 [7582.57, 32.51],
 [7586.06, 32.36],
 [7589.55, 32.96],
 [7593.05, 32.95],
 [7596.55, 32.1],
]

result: 1.02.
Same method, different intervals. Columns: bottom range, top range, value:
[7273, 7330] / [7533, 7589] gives 1.04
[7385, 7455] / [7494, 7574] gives 1.02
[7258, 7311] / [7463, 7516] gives 1.02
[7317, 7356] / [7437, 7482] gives 1.02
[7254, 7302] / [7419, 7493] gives 1.02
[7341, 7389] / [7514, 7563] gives 1.02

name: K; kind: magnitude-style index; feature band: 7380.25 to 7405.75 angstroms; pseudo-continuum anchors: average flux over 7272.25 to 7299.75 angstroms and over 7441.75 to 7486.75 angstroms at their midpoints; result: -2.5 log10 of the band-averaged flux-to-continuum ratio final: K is 0.02 mag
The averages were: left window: 34.2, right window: 33.3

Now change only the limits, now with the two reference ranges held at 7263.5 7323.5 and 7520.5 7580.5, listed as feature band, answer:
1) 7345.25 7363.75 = 0.012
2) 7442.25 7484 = 0.007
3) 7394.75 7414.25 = 0.021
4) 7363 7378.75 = -0.001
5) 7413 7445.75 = 0.008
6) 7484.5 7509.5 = 0.019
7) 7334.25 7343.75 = -0.008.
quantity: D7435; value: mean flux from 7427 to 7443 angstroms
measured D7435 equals 33.6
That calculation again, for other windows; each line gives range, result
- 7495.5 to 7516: 32.6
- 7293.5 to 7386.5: 33.8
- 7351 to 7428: 33.3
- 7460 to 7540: 32.9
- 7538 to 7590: 33.1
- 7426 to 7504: 33.2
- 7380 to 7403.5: 33.1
